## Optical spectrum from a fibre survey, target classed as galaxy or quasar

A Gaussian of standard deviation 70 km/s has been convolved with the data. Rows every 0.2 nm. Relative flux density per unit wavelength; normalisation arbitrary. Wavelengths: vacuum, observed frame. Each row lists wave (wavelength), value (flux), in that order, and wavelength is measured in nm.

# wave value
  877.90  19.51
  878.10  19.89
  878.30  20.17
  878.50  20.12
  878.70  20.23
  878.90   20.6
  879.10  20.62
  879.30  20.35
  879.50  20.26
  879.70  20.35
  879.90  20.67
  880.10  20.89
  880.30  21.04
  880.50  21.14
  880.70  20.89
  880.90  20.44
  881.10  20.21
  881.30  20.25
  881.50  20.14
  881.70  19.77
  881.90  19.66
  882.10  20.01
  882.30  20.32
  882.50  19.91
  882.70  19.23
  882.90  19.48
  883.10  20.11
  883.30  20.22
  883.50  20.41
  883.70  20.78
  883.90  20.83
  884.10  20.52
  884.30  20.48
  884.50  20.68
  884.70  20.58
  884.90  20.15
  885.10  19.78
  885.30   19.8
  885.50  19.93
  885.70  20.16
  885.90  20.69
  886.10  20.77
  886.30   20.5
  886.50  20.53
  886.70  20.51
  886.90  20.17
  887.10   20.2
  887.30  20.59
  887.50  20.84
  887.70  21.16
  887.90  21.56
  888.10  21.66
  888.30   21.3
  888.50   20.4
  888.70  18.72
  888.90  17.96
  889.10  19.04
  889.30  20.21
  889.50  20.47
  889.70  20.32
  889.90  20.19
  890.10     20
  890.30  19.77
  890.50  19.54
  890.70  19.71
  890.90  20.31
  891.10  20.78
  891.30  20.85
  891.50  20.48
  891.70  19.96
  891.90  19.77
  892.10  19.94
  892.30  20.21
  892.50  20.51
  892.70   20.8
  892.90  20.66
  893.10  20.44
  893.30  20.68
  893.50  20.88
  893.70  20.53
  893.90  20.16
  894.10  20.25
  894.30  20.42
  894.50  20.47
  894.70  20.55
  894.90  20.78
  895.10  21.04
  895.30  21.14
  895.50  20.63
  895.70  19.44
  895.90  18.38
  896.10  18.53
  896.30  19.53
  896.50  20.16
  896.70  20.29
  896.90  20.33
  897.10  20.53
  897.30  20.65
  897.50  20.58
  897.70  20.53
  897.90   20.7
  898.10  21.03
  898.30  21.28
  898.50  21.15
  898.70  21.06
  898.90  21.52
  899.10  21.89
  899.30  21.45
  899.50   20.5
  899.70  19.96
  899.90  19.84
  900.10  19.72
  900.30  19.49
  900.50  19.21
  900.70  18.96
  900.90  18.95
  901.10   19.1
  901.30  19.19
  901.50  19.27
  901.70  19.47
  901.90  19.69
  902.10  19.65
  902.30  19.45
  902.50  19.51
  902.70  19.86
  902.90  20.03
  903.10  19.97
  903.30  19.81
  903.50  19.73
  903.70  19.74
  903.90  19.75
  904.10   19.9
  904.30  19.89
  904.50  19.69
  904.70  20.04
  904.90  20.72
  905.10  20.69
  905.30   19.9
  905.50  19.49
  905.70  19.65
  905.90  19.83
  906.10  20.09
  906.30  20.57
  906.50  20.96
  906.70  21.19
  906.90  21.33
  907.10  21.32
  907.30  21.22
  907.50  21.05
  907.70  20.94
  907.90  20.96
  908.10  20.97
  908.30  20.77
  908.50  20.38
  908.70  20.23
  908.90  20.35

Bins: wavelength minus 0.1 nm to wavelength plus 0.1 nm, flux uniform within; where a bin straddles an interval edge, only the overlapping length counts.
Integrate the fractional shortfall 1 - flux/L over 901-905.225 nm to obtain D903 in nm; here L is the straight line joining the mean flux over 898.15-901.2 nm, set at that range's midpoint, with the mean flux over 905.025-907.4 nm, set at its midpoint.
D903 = 0.132 nm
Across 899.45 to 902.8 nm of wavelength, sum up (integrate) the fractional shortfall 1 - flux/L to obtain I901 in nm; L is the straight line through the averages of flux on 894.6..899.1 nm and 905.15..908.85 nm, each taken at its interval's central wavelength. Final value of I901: 0.17 nm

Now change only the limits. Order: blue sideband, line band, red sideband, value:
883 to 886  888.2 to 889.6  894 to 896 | 0.041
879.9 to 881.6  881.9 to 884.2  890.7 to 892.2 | 0.045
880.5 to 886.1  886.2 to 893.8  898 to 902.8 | -0.061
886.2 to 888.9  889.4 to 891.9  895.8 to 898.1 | 0.024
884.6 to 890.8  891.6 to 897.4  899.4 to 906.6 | -0.067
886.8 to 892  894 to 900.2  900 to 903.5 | -0.217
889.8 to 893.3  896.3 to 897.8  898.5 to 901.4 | -0.017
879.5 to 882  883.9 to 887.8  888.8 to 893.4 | -0.029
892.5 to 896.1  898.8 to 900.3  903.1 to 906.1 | -0.035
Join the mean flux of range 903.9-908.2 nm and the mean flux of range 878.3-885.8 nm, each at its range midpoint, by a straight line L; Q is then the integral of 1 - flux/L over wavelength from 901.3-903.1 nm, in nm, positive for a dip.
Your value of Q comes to 0.07 nm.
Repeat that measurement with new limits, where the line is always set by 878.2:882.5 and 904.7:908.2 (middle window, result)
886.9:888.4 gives -0.040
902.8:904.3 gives 0.054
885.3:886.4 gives 0.004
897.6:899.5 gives -0.055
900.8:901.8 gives 0.067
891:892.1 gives 0.008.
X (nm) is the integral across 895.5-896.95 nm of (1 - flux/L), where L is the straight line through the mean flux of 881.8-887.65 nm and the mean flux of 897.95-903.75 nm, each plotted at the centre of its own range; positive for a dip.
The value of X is 0.038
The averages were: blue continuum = 20.3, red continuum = 20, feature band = 19.6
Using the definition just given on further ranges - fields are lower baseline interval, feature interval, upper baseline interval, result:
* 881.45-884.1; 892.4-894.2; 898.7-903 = -0.05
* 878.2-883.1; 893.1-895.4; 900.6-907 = -0.07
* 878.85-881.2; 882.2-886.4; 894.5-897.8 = 0.05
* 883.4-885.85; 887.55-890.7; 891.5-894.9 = 0.04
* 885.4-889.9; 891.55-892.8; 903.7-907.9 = 0.01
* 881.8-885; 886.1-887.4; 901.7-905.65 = -0.02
